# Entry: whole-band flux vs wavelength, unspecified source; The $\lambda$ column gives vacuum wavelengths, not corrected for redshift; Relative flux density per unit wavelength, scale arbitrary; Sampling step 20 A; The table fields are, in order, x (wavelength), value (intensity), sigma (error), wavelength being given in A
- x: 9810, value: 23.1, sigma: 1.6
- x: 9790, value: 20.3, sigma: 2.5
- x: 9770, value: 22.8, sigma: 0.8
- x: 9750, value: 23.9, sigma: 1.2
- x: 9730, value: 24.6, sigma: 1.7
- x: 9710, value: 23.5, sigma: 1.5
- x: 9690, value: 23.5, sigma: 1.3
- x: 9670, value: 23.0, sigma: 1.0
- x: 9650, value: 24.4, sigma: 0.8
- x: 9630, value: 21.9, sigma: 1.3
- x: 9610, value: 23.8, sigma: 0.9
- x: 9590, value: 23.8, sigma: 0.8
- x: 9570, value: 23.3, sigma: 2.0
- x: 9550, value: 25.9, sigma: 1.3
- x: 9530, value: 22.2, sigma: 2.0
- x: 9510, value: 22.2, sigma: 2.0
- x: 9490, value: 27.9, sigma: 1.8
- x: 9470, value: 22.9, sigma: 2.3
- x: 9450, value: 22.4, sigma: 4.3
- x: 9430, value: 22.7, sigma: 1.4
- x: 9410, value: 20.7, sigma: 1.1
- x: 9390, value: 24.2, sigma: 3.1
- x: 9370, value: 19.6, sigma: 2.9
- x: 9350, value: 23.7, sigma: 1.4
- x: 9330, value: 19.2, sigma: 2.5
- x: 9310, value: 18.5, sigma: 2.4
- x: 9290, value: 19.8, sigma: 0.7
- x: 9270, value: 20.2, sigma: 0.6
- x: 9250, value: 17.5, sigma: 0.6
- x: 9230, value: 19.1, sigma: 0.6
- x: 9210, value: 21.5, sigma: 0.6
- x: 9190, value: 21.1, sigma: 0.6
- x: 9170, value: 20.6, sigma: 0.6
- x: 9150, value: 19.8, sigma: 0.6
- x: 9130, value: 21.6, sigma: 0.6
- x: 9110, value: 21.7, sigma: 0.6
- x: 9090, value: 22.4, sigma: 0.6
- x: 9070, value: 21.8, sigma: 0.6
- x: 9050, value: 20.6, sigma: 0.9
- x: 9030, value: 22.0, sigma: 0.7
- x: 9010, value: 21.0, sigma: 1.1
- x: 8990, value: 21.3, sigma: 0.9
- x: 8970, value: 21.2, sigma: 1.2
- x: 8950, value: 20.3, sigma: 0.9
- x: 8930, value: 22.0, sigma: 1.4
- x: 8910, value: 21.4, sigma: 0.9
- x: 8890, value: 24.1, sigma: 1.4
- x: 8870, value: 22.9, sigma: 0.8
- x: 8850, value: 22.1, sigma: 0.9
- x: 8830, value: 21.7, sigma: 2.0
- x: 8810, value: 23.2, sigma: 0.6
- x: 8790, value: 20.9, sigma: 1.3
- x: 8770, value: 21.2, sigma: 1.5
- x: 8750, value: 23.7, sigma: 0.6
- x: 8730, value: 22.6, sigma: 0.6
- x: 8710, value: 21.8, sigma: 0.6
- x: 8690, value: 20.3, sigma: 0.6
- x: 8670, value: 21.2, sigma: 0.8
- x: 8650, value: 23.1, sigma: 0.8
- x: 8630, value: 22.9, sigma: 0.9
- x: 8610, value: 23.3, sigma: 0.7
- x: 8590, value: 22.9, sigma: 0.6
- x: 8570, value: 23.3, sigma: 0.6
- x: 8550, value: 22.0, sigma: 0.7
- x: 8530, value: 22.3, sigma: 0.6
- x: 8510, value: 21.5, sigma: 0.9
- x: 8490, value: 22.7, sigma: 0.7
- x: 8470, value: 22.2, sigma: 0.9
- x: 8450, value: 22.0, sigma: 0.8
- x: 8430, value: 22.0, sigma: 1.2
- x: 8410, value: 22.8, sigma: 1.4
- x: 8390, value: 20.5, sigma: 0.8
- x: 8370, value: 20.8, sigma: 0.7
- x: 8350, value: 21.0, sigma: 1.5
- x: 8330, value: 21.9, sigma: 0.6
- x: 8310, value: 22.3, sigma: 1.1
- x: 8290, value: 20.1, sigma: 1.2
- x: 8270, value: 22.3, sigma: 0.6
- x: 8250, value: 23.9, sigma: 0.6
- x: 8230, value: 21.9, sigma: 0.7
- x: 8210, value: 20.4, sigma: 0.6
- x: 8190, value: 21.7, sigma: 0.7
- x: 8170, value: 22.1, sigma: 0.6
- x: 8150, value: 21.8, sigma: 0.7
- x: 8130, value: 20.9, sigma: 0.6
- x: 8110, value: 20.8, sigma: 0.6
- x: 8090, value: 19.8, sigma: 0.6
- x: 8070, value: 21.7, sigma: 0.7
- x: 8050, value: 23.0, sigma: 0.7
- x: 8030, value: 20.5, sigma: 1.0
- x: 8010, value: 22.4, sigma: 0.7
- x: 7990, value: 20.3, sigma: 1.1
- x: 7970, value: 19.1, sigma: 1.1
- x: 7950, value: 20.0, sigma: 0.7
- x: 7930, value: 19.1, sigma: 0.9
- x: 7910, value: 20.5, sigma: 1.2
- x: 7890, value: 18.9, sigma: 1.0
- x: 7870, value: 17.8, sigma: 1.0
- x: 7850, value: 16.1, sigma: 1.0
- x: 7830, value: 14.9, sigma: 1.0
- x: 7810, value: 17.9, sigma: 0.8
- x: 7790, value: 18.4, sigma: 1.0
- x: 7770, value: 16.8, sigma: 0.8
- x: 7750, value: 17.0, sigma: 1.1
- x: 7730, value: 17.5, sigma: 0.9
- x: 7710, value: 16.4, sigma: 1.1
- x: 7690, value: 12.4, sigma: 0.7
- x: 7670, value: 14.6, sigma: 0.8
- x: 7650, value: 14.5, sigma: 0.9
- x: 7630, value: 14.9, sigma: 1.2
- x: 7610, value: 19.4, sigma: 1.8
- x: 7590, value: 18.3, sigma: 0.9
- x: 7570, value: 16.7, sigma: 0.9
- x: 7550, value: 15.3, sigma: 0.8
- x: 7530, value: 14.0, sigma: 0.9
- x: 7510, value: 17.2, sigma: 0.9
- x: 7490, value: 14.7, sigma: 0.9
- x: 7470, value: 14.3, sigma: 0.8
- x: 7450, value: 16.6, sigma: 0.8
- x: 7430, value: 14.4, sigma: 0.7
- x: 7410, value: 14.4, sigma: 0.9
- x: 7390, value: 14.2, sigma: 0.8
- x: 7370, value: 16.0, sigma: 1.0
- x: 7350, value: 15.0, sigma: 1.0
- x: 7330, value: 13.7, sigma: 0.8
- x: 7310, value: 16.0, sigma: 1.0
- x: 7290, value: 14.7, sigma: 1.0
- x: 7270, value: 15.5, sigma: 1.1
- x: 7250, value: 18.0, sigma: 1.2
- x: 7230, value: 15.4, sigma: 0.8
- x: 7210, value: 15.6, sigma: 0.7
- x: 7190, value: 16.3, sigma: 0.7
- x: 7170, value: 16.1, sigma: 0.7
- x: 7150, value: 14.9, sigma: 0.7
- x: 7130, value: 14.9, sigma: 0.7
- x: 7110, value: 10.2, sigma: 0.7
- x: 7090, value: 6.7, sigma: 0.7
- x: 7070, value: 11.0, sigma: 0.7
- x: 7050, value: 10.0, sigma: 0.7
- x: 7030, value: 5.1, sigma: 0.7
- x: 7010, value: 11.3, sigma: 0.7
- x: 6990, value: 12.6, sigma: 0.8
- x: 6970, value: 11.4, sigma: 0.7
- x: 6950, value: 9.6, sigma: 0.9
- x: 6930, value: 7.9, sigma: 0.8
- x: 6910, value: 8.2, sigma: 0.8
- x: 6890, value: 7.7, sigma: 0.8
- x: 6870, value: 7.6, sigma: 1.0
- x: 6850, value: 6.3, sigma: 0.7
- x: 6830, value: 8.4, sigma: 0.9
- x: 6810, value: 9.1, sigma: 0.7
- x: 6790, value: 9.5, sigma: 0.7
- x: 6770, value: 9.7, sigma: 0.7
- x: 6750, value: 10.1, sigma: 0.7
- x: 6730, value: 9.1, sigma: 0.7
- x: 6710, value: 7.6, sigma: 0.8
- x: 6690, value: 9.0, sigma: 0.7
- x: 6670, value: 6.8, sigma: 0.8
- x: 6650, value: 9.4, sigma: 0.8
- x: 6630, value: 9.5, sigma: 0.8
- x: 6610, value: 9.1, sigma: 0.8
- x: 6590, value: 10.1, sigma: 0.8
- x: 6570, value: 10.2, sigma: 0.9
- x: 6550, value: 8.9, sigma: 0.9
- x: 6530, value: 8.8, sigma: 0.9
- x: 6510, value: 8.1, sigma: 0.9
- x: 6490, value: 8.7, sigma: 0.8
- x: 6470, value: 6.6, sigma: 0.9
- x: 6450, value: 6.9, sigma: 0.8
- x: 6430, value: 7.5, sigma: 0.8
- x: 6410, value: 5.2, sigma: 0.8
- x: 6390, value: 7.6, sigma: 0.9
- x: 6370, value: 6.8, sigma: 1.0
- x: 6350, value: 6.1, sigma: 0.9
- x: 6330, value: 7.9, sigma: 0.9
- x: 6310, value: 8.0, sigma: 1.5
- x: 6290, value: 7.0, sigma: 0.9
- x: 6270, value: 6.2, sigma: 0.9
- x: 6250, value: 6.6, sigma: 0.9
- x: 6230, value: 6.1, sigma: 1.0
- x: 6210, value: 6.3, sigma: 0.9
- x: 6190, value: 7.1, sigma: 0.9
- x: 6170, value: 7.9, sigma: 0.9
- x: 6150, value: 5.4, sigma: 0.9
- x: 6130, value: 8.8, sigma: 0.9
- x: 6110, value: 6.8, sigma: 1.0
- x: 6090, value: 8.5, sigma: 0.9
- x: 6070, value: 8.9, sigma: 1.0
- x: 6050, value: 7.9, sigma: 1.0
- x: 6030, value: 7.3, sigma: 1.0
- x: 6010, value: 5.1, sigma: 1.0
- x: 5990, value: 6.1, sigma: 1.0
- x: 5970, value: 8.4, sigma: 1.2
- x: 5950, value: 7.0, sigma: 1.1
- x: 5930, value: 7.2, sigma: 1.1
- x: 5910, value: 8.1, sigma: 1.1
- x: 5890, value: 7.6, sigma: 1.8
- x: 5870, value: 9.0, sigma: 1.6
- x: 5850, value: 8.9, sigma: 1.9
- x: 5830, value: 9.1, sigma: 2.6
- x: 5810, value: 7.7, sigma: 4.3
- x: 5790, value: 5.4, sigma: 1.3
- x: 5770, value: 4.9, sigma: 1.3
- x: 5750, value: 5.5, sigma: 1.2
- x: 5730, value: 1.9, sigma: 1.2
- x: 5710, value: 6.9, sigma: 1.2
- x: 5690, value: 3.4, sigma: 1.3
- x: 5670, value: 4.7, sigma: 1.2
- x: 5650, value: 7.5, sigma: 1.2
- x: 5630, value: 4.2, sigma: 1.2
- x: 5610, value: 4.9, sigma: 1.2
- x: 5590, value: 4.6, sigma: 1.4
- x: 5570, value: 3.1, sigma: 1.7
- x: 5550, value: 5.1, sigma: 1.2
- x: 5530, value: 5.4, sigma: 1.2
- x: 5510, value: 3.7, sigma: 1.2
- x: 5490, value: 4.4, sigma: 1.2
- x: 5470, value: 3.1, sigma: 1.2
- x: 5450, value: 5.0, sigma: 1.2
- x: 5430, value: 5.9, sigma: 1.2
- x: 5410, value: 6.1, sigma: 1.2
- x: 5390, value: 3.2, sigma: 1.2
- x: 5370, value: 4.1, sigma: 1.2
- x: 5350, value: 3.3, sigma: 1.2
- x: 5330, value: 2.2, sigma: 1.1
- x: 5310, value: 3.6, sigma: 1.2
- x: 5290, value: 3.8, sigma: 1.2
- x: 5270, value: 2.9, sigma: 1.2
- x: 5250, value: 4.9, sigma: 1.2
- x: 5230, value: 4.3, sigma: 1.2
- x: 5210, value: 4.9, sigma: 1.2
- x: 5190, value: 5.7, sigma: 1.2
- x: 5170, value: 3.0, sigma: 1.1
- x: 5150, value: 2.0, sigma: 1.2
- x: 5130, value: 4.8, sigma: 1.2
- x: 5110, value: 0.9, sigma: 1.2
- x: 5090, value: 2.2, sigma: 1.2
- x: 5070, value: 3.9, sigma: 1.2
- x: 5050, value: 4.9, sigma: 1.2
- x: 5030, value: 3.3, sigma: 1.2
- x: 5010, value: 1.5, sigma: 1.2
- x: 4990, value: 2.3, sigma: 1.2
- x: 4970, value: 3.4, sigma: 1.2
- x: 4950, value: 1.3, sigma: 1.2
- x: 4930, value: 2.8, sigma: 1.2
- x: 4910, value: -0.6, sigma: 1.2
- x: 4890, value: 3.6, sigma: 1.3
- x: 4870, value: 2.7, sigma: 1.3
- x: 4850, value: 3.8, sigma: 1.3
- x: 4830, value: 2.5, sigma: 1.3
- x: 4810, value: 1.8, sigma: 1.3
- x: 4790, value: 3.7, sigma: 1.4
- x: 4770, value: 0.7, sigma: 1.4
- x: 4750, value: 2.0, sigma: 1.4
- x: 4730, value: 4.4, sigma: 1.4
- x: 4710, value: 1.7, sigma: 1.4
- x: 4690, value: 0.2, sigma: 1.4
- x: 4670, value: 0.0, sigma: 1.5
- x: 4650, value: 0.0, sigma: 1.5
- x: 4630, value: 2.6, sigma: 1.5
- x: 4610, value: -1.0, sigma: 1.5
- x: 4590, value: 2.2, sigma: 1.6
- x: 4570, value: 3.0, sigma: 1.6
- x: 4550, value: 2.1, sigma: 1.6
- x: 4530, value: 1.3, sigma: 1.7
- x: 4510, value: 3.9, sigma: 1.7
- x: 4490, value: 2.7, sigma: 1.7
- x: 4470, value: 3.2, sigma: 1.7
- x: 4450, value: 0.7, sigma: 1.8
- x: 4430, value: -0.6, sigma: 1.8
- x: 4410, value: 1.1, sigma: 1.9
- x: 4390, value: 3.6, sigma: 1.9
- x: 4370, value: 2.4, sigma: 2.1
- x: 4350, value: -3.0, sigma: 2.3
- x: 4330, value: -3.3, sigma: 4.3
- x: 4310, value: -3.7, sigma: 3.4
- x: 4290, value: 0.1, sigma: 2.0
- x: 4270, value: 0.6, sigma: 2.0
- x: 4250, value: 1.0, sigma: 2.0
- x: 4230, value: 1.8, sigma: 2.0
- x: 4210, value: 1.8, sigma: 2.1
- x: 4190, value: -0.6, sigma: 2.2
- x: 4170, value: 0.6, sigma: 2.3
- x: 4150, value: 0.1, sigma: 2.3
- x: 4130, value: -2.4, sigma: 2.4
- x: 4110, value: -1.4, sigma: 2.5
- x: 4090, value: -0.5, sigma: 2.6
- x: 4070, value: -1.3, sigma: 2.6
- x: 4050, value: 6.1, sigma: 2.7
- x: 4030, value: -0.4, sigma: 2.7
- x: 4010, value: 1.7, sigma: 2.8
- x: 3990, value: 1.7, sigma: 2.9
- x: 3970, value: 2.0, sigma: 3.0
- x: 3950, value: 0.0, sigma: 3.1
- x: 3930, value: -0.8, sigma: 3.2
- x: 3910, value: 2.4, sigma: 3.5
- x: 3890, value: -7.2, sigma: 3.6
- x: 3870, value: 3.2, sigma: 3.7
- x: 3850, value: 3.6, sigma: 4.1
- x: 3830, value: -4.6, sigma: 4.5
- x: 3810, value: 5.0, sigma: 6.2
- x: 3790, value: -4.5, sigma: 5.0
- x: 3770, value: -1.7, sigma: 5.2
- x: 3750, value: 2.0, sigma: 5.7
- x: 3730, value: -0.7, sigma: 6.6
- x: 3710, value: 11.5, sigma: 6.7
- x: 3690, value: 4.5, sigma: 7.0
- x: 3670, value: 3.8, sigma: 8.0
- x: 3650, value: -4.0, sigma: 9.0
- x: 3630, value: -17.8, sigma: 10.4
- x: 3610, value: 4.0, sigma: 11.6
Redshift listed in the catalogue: 0.786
